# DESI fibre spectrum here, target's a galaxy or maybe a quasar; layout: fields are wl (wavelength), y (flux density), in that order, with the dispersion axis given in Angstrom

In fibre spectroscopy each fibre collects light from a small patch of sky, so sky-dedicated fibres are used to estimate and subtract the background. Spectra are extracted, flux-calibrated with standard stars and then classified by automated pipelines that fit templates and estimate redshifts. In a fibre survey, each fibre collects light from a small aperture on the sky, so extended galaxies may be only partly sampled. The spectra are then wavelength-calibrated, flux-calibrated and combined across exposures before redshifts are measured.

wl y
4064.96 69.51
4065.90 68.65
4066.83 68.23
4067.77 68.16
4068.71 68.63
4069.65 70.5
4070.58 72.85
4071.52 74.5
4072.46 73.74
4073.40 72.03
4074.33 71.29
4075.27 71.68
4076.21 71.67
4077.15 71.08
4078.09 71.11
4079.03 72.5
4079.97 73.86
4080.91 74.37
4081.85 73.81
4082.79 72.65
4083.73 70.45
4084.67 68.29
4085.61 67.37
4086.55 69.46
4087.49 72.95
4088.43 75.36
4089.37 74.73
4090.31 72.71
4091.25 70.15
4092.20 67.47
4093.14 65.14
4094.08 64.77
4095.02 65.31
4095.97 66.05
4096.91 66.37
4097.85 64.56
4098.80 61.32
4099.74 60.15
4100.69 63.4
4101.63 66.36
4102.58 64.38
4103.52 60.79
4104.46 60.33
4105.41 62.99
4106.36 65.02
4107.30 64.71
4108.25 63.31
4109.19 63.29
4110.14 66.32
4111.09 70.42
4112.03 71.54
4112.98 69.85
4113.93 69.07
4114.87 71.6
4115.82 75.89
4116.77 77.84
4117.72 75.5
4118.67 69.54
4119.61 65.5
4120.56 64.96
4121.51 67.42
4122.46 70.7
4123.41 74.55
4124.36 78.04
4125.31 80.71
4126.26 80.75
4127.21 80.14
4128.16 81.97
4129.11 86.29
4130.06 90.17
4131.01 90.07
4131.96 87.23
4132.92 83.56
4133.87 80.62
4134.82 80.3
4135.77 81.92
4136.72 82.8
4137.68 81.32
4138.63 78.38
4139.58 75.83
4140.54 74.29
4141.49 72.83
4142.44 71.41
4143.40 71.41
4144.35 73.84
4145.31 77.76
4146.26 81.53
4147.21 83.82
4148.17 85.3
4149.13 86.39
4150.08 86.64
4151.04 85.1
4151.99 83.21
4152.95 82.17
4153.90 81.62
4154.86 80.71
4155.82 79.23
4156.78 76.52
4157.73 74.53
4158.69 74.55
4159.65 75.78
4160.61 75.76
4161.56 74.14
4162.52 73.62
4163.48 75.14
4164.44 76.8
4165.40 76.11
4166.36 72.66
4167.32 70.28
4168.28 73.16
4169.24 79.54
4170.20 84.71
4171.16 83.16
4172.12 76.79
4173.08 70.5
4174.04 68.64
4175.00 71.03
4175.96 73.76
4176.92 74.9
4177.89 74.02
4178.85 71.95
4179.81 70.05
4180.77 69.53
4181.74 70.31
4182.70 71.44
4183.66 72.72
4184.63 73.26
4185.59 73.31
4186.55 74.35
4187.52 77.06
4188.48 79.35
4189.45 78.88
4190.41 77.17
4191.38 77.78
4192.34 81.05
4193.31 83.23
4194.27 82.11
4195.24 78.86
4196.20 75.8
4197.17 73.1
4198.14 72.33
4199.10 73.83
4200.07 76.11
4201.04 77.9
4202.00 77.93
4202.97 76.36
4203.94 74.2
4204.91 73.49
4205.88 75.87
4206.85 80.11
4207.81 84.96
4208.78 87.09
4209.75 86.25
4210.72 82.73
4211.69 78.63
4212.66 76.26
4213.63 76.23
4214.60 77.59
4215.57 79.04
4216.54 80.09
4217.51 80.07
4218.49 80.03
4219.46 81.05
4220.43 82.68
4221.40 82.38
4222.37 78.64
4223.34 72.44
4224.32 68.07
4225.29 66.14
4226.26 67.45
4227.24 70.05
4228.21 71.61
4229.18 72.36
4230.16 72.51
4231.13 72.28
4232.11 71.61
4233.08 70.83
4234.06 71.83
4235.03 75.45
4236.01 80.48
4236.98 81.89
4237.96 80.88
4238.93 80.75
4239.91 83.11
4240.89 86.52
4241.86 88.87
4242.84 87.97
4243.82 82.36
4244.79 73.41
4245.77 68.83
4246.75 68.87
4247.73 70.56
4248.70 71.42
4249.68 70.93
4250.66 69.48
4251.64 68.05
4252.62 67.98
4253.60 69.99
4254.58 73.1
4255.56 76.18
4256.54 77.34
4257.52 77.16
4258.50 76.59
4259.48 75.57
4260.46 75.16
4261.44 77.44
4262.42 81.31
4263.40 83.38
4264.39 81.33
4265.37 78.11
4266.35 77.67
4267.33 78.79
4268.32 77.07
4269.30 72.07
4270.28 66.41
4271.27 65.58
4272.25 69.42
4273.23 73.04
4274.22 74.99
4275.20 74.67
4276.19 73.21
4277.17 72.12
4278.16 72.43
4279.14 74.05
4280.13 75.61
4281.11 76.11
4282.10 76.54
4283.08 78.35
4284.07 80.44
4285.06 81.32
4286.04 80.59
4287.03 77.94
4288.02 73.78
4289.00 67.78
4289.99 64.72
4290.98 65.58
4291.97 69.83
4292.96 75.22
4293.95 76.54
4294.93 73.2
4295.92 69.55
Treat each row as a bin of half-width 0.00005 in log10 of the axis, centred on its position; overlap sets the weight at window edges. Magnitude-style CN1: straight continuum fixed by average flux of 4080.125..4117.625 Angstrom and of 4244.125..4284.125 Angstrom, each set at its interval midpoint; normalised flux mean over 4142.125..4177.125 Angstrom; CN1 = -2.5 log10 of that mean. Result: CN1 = -0.10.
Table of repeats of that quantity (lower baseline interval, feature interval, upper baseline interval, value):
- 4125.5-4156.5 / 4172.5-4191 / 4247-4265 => 0.08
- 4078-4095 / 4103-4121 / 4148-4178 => 0.08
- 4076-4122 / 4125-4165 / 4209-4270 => -0.13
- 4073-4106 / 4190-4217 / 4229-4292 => -0.08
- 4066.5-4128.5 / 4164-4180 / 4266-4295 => -0.05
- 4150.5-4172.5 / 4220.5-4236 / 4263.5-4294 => 0.04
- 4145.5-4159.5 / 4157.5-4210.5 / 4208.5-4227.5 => 0.05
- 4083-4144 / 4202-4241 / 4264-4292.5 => -0.05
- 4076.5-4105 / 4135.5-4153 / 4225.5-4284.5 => -0.13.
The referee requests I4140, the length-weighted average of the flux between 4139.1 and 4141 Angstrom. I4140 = 74.9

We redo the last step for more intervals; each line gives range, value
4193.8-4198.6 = 76.4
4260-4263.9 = 79.3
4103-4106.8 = 62.3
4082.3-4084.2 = 71.6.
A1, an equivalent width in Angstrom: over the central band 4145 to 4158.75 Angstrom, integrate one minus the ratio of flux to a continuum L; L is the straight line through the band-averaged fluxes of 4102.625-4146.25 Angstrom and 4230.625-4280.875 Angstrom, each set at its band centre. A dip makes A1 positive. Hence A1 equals -1.3 Angstrom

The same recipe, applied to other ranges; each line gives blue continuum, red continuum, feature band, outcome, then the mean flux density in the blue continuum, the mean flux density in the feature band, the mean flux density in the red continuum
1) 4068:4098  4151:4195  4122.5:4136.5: -1.7 Angstrom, 70.6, 82.2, 76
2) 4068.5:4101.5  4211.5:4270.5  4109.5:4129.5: -0.7 Angstrom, 69.8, 73.6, 76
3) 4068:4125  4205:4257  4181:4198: -0.5 Angstrom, 69.2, 76.2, 76.4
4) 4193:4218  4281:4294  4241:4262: 0.4 Angstrom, 78.4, 74.9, 74.5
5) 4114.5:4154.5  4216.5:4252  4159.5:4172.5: 0.3 Angstrom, 78.9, 76.3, 75.7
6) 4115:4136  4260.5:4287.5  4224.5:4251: 0.5 Angstrom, 78.2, 75.1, 75.9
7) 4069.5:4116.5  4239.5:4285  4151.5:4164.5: -1.1 Angstrom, 68.8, 77.5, 75.5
